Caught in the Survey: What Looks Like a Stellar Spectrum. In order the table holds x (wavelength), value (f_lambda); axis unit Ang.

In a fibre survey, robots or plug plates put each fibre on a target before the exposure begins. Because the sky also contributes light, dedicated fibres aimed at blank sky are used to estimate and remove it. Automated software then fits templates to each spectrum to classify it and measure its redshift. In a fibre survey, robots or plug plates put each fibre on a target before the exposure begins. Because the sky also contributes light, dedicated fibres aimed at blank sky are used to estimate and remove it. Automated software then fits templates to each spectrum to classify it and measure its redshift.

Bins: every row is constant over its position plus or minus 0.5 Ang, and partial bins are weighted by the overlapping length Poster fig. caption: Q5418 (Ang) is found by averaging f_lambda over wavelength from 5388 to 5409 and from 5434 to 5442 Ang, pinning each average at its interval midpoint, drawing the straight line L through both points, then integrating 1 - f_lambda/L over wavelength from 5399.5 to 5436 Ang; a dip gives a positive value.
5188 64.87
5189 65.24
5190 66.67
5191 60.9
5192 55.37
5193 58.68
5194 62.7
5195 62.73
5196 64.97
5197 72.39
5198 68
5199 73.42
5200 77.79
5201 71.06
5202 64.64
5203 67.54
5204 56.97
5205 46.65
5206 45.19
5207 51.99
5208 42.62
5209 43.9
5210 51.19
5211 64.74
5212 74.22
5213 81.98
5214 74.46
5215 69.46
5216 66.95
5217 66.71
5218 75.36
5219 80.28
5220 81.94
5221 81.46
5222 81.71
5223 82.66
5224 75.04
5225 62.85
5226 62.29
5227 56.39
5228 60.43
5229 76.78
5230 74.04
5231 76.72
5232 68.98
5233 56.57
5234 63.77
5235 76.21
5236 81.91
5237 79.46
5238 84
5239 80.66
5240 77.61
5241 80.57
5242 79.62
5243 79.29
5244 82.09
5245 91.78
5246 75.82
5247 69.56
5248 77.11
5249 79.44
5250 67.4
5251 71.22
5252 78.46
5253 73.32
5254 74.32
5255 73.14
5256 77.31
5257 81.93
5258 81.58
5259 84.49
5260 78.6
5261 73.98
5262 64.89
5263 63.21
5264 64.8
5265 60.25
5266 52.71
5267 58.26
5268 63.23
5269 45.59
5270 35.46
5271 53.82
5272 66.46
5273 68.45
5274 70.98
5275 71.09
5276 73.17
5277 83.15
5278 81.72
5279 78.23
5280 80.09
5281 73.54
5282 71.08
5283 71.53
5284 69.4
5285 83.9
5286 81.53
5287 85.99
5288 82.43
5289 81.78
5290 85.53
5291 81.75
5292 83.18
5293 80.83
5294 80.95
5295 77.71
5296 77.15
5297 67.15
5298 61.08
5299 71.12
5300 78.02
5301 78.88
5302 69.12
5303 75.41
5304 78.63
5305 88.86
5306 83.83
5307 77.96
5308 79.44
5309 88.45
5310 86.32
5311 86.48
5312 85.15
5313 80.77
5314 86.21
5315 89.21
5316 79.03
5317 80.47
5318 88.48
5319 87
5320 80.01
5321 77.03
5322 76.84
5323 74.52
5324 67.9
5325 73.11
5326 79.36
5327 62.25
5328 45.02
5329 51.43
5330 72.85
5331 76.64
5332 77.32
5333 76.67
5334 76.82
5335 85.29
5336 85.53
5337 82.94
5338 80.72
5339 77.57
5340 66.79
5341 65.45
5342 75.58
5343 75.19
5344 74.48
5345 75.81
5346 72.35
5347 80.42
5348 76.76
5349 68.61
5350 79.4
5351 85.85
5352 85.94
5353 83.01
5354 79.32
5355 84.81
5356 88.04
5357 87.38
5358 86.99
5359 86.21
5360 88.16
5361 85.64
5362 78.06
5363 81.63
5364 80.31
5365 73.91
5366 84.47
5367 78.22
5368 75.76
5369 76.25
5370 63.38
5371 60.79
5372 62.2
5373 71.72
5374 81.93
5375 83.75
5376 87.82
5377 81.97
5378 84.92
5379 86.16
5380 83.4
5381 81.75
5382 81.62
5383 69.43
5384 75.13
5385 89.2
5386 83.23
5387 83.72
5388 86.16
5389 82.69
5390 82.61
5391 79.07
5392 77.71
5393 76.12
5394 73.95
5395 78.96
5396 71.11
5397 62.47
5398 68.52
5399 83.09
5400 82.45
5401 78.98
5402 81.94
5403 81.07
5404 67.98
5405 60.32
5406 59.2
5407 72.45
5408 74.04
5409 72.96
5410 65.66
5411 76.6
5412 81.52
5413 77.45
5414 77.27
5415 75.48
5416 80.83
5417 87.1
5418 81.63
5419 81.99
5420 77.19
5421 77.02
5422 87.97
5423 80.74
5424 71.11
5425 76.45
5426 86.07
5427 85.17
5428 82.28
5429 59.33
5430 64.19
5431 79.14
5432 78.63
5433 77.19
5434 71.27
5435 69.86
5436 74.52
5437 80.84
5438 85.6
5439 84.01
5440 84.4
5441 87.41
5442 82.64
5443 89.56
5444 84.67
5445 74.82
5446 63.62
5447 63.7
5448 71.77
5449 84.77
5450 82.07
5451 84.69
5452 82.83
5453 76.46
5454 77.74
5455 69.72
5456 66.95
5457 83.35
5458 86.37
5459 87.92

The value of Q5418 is 0.7 Ang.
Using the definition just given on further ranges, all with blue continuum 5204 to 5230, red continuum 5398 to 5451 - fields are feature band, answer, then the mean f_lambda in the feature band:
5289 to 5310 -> -2.3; 78.5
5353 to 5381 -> -2.3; 80.2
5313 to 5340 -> -1.6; 76.4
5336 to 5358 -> -1.7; 78.8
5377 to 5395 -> -1.4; 81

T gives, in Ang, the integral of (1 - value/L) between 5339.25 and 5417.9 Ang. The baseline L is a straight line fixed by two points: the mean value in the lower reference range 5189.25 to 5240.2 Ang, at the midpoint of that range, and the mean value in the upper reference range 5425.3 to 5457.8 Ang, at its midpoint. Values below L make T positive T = -2.9 Ang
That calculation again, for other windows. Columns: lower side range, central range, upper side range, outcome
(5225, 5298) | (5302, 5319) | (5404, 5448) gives -2.0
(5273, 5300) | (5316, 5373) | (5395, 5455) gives 0.1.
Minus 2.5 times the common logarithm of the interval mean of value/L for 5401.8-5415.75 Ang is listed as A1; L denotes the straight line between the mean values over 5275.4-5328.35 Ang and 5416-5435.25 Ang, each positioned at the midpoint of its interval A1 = 0.07 mag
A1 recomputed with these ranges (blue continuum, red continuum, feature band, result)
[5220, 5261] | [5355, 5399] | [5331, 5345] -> 0.02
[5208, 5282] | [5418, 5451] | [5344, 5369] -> -0.08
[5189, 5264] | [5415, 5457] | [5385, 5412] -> 0.01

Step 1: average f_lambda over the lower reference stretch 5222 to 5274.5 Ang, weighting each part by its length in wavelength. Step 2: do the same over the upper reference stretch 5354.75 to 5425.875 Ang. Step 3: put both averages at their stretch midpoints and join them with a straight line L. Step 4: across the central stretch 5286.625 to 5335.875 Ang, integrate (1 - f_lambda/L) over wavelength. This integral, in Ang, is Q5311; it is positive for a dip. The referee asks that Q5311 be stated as -2.4 Ang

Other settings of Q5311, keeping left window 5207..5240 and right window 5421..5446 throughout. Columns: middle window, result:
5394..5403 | 0.1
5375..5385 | -0.7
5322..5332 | 0.9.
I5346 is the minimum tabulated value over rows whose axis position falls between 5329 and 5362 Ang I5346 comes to 51.43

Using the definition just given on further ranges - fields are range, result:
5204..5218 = 42.62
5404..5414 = 59.2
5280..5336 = 45.02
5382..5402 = 62.47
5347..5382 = 60.79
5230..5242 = 56.57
